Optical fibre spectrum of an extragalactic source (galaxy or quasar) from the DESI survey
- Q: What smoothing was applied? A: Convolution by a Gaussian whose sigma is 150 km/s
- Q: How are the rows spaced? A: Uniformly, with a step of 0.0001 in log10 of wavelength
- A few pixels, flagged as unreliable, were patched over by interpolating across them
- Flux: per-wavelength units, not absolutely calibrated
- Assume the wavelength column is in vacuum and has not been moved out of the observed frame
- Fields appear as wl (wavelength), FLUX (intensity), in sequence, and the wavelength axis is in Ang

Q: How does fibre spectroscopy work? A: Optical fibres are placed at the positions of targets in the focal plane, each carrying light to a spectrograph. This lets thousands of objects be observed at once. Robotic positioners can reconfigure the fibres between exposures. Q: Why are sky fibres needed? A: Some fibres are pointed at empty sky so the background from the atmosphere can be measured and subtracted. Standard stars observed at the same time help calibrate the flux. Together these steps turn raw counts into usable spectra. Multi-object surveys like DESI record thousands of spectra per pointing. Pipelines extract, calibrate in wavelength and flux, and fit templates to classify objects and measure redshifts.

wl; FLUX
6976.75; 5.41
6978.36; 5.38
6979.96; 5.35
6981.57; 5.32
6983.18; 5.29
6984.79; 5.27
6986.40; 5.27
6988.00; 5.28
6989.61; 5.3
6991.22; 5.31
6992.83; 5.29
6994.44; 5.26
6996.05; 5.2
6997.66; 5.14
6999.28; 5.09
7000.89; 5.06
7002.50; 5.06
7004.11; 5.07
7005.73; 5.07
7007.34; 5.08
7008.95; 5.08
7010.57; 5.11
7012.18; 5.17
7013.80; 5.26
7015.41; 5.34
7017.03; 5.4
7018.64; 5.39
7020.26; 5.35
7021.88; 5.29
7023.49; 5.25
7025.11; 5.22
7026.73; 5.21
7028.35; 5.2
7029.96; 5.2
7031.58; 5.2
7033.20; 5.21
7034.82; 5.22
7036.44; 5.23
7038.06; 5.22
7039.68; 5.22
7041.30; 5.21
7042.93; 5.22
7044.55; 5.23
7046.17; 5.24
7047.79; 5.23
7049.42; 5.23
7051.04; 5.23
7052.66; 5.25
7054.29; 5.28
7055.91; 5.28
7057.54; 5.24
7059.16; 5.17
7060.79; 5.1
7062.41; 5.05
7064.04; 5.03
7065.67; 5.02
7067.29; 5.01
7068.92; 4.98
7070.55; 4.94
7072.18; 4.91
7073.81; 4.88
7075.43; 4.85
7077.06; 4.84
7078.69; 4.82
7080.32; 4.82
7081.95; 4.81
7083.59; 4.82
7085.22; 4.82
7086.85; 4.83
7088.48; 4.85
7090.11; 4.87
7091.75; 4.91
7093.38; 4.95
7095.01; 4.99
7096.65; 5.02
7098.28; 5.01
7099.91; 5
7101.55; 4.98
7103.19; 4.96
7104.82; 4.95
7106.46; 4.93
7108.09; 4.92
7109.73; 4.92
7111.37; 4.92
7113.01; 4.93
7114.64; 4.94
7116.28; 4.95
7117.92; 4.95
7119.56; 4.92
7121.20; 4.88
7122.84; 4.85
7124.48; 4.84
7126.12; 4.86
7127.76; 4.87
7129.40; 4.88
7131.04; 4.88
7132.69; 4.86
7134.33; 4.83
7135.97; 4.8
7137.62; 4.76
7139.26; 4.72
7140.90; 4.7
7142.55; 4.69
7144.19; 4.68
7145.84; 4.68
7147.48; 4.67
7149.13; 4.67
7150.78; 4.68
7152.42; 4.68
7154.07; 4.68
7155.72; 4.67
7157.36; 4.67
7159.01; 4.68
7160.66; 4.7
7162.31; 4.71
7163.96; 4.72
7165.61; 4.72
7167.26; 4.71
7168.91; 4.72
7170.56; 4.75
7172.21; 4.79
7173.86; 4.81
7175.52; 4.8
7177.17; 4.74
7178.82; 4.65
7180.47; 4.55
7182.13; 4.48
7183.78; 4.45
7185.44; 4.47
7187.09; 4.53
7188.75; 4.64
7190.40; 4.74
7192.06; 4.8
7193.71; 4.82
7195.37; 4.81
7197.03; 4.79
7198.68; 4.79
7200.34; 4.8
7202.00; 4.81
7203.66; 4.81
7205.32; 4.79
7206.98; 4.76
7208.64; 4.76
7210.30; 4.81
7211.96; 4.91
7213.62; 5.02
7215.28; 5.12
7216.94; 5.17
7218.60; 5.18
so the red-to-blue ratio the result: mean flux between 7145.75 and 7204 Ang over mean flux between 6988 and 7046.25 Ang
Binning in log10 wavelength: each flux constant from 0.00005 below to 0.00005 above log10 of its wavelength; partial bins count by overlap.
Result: 0.90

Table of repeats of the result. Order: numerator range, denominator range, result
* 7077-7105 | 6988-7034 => 0.94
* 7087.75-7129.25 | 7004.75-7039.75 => 0.94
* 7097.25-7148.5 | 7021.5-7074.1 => 0.94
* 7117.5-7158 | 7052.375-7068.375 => 0.93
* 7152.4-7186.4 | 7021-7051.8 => 0.89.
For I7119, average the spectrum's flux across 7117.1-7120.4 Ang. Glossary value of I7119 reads 4.93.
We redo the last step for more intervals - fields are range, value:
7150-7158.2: 4.68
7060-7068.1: 5.05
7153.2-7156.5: 4.67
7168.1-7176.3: 4.77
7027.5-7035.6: 5.21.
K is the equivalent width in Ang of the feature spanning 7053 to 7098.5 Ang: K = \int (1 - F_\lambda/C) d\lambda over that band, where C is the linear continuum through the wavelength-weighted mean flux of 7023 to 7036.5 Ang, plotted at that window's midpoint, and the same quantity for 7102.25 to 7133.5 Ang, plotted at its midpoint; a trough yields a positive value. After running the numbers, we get 0.7 Ang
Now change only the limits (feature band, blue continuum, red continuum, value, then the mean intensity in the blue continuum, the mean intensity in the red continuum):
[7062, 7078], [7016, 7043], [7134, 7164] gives 0.4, 5.25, 4.7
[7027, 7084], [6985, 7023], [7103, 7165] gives -0.5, 5.21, 4.8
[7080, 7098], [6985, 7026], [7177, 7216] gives 0.4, 5.21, 4.74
